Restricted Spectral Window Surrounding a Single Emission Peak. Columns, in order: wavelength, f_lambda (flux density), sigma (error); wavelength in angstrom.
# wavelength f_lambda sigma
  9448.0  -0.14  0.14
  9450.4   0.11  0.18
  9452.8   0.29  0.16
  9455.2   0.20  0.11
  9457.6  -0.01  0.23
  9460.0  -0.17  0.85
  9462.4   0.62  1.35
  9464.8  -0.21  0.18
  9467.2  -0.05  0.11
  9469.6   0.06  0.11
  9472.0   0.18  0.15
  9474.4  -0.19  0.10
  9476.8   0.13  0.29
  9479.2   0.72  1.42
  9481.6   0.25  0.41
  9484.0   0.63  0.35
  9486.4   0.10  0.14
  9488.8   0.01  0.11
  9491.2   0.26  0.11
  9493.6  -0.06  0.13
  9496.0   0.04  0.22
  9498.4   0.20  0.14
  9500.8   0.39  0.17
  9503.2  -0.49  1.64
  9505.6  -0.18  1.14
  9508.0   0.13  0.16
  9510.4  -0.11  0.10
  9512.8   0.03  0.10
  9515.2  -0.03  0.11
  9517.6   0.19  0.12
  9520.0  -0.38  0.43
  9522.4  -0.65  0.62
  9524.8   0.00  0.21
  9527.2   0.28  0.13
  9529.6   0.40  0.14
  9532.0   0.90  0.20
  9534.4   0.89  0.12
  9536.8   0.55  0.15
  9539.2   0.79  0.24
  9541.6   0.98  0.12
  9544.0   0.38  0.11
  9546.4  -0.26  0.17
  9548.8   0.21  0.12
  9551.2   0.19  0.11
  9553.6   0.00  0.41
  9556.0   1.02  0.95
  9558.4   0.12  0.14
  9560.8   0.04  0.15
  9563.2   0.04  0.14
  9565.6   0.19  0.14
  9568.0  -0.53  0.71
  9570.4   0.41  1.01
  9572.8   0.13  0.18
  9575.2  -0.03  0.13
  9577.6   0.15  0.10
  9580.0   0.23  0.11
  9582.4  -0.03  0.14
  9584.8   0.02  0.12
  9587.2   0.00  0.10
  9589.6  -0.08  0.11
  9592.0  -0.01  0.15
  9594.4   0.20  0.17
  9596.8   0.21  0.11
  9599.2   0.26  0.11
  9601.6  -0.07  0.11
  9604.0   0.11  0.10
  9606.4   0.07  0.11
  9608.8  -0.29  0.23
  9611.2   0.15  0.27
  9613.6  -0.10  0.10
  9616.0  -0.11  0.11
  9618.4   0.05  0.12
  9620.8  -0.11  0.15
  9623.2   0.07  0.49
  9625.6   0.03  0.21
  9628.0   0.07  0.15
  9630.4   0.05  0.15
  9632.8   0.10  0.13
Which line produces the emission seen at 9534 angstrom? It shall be [O II] 3727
